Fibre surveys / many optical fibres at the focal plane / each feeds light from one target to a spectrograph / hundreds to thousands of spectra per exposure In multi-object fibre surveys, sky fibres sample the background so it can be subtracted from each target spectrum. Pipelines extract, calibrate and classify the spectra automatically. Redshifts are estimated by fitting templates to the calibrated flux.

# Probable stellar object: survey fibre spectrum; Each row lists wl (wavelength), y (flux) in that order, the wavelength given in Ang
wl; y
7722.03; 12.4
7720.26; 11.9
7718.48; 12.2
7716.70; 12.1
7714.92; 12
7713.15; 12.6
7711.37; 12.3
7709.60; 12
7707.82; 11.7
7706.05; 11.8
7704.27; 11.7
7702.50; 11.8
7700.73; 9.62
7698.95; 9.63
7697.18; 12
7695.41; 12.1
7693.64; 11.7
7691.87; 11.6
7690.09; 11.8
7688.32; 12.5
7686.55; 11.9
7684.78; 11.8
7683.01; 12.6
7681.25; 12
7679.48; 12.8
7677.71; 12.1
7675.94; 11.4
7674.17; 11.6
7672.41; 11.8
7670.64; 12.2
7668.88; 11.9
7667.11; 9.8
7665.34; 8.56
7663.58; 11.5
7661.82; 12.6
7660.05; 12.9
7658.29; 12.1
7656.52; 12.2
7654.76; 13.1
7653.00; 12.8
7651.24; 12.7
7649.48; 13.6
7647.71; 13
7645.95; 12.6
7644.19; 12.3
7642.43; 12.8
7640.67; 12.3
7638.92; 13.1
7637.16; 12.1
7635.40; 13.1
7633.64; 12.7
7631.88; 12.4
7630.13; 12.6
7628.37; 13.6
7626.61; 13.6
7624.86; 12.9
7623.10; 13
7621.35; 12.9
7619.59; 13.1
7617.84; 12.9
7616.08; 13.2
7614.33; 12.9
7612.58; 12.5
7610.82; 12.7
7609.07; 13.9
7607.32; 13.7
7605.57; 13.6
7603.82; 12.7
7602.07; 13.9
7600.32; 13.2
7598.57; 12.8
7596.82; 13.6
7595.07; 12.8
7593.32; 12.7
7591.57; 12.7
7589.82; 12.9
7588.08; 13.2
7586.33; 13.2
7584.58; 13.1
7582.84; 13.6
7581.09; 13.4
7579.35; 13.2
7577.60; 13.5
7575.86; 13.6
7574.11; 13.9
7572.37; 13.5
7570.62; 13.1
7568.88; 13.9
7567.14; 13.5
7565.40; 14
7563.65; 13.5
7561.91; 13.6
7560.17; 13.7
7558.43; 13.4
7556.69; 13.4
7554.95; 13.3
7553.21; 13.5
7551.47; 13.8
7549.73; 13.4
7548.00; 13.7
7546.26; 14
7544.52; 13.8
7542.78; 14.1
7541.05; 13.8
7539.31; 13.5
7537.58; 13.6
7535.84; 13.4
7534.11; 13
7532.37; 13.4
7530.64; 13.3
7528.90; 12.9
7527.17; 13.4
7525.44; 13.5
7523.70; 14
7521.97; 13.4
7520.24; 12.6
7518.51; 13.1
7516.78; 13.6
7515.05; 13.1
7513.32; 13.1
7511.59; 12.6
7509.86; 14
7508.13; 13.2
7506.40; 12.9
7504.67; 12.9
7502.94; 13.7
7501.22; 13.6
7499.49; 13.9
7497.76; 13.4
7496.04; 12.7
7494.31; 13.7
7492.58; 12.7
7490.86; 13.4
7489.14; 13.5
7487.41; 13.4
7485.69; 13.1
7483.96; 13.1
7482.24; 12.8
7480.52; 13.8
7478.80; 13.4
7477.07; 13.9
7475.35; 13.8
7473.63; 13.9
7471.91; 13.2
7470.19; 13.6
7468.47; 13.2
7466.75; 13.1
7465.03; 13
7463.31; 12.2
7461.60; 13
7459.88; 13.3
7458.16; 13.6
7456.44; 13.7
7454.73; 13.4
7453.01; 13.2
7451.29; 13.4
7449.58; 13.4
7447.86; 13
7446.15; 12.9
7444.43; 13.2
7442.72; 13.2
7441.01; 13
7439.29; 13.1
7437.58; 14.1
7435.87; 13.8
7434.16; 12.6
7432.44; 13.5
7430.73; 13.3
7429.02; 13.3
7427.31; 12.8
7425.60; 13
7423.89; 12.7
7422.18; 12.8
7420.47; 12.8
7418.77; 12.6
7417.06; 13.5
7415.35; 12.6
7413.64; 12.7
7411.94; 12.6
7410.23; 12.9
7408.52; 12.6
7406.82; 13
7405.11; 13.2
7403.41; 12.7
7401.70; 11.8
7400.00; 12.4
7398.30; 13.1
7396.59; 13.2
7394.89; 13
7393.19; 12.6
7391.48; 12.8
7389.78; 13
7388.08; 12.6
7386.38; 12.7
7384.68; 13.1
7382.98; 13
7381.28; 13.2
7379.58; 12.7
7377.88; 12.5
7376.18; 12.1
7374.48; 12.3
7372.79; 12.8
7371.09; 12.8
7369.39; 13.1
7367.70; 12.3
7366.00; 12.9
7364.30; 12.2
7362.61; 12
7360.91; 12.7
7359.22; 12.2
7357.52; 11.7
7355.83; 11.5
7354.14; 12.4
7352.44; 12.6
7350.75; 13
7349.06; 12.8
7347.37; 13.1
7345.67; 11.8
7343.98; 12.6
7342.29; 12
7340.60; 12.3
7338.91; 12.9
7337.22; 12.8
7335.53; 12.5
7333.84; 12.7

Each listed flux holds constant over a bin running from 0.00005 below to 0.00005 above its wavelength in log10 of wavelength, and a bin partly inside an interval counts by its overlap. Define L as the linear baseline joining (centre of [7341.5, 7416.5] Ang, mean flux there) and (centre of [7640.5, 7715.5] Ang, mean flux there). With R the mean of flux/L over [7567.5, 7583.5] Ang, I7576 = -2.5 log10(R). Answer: -0.11 mag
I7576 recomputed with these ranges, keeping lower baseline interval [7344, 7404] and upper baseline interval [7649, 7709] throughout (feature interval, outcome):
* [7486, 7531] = -0.09 mag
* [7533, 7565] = -0.12 mag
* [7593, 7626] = -0.10 mag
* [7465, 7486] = -0.09 mag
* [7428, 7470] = -0.07 mag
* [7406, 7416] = -0.02 mag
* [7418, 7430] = -0.04 mag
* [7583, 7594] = -0.08 mag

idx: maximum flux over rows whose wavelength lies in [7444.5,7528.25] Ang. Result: 14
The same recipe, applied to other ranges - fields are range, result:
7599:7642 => 13.9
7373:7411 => 13.2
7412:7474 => 14.1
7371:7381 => 12.8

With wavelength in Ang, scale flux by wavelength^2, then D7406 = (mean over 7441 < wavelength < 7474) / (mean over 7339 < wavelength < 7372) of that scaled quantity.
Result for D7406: 1.09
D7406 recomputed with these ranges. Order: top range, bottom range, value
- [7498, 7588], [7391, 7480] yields 1.06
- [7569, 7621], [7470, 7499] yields 1.02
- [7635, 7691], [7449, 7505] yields 0.96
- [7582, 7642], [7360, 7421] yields 1.09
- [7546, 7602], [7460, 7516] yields 1.03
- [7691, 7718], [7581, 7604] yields 0.91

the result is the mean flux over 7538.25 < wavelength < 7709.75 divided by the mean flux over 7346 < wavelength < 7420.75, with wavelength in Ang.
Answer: 1.01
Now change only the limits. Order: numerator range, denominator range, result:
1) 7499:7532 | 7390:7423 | 1.04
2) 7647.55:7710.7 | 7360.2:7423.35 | 0.93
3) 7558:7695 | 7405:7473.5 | 0.97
